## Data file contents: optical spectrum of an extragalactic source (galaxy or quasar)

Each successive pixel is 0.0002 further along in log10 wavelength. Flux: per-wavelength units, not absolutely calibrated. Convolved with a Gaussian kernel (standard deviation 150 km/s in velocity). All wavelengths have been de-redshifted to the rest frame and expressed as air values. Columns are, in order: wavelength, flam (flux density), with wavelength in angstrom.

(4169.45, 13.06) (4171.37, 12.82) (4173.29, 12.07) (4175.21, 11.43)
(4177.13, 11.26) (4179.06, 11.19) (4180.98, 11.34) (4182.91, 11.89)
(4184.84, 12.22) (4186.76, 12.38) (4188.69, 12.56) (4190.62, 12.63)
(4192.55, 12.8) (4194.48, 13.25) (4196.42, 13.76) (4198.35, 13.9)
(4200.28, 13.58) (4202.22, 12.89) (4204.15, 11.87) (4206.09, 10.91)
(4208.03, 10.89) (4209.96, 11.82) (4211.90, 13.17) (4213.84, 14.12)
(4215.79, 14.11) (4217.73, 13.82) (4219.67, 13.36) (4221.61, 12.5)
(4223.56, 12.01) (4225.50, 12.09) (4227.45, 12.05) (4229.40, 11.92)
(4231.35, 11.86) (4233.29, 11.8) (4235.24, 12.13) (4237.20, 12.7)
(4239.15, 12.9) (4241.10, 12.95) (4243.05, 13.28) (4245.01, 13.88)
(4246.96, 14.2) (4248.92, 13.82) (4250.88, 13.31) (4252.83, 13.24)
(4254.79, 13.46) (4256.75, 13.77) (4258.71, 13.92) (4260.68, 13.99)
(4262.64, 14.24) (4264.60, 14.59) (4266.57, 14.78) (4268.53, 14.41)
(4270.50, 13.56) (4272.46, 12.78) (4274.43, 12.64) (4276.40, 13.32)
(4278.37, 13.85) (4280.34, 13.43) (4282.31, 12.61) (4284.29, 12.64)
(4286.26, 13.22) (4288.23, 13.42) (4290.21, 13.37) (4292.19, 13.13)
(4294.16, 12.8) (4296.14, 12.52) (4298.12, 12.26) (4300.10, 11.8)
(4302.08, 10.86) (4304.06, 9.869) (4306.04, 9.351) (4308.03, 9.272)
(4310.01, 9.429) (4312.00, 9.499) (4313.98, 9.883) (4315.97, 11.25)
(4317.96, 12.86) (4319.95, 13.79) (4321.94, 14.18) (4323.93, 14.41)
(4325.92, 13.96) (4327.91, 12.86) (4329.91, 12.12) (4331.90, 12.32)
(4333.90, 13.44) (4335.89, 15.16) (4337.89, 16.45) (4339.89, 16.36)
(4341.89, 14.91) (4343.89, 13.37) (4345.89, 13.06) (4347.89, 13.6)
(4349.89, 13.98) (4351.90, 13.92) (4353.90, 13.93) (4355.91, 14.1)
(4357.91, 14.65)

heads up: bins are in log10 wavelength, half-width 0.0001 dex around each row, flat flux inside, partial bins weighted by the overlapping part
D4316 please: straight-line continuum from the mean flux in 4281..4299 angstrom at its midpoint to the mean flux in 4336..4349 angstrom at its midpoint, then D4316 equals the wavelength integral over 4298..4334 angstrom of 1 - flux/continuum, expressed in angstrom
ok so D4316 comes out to 5.4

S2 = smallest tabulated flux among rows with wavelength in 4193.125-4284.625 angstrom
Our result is 10.89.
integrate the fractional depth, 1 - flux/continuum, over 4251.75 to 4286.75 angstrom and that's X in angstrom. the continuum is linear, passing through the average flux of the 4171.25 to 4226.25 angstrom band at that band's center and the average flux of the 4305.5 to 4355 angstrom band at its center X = -2.3 angstrom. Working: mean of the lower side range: 12.5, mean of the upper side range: 13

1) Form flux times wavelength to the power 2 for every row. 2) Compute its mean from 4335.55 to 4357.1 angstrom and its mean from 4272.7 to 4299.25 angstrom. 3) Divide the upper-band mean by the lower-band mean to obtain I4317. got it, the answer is 1.14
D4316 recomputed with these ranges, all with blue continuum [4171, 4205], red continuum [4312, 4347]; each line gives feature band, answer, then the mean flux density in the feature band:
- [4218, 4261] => -0.53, 13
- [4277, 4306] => 1.55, 12.5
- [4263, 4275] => -0.78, 13.9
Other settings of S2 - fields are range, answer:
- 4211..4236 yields 11.8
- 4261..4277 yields 12.64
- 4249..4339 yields 9.272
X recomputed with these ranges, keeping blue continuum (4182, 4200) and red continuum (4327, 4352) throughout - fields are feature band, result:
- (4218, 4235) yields 1.1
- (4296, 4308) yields 2.5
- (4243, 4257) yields -0.4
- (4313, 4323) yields 1.0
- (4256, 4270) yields -0.9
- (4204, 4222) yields 0.4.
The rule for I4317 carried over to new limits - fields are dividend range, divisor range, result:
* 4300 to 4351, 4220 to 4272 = 0.99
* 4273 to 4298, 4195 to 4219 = 1.05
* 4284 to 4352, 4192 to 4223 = 1.04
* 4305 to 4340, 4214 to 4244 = 1.03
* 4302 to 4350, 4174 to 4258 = 1.05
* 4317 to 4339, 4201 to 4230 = 1.16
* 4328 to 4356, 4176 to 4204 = 1.20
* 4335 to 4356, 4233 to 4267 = 1.12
